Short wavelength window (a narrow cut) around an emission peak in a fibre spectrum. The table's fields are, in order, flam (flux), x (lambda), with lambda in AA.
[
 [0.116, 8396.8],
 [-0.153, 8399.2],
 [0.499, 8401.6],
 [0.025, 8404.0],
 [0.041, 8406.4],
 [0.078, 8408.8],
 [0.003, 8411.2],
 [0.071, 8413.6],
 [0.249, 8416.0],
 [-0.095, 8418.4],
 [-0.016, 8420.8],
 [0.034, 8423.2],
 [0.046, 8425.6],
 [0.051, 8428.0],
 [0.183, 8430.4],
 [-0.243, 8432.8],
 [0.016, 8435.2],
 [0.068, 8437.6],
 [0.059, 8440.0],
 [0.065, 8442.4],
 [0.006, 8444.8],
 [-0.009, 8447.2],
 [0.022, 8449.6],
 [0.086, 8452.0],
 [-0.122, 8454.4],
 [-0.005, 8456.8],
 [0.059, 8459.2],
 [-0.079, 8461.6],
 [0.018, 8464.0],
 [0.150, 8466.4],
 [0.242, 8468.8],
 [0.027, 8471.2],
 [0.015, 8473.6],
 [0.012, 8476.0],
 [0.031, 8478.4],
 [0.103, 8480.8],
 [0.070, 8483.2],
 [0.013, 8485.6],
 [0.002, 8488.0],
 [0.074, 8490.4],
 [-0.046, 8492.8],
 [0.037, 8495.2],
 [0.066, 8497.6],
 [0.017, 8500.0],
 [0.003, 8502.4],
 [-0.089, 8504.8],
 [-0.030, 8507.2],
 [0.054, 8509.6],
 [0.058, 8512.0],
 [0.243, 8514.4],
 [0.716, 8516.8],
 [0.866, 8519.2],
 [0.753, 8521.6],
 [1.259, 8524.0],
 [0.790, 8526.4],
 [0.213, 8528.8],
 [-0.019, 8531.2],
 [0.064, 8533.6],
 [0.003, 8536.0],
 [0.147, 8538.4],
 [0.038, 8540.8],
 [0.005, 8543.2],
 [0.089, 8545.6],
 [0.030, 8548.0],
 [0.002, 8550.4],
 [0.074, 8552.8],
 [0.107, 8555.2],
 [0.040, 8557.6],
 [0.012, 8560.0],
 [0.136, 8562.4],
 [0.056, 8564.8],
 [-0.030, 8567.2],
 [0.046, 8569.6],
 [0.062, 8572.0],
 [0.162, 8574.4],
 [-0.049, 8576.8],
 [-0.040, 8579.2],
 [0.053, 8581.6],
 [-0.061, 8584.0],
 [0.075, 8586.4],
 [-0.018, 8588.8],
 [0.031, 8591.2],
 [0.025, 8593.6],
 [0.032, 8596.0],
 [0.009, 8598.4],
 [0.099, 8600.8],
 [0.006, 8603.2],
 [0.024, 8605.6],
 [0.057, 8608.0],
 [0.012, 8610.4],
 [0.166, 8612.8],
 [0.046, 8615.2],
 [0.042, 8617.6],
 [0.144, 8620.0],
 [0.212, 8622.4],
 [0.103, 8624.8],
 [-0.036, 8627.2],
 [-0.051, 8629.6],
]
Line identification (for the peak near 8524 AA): [O II]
